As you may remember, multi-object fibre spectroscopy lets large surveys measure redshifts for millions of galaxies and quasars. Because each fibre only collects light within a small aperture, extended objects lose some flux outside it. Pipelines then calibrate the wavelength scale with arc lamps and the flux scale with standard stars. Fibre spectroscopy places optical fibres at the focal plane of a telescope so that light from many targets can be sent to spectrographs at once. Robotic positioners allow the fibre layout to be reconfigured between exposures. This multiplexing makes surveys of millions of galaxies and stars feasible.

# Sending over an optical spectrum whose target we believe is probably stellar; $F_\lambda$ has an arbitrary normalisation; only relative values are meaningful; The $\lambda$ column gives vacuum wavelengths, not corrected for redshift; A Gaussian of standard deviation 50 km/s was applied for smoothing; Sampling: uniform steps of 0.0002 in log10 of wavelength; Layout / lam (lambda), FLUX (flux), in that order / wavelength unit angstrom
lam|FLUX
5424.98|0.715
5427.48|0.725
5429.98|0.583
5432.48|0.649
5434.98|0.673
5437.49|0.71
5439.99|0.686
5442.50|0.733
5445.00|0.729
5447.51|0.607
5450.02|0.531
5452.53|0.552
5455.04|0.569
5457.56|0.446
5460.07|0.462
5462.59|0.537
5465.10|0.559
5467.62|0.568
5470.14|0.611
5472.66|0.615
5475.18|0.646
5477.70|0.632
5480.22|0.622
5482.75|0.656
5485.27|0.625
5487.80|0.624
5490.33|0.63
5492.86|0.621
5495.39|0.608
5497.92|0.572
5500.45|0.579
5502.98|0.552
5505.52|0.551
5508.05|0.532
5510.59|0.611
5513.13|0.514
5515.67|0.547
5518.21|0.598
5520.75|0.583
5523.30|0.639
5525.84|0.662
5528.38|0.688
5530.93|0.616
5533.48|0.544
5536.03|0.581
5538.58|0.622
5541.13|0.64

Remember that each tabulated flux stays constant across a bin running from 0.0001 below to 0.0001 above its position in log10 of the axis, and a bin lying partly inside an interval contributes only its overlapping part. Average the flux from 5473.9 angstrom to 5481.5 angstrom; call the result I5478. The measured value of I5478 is 0.633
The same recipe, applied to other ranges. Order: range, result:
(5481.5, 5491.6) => 0.634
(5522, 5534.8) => 0.629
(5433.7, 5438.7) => 0.691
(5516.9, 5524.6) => 0.607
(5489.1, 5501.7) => 0.602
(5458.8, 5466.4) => 0.52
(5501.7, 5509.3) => 0.545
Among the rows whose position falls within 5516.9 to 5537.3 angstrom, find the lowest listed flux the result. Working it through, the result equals 0.544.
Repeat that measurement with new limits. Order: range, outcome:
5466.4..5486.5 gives 0.568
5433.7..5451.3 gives 0.531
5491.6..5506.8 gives 0.551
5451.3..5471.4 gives 0.446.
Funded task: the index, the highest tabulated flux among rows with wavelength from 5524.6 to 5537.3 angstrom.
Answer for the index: 0.688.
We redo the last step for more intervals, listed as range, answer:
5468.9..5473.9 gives 0.615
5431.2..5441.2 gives 0.71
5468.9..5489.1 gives 0.656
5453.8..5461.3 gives 0.569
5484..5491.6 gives 0.63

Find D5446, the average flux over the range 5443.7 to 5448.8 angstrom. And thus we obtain 0.668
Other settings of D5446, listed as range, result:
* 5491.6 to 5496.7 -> 0.614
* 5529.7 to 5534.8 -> 0.579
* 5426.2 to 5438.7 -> 0.668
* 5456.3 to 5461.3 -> 0.454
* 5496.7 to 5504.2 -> 0.568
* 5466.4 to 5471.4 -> 0.589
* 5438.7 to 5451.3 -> 0.657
